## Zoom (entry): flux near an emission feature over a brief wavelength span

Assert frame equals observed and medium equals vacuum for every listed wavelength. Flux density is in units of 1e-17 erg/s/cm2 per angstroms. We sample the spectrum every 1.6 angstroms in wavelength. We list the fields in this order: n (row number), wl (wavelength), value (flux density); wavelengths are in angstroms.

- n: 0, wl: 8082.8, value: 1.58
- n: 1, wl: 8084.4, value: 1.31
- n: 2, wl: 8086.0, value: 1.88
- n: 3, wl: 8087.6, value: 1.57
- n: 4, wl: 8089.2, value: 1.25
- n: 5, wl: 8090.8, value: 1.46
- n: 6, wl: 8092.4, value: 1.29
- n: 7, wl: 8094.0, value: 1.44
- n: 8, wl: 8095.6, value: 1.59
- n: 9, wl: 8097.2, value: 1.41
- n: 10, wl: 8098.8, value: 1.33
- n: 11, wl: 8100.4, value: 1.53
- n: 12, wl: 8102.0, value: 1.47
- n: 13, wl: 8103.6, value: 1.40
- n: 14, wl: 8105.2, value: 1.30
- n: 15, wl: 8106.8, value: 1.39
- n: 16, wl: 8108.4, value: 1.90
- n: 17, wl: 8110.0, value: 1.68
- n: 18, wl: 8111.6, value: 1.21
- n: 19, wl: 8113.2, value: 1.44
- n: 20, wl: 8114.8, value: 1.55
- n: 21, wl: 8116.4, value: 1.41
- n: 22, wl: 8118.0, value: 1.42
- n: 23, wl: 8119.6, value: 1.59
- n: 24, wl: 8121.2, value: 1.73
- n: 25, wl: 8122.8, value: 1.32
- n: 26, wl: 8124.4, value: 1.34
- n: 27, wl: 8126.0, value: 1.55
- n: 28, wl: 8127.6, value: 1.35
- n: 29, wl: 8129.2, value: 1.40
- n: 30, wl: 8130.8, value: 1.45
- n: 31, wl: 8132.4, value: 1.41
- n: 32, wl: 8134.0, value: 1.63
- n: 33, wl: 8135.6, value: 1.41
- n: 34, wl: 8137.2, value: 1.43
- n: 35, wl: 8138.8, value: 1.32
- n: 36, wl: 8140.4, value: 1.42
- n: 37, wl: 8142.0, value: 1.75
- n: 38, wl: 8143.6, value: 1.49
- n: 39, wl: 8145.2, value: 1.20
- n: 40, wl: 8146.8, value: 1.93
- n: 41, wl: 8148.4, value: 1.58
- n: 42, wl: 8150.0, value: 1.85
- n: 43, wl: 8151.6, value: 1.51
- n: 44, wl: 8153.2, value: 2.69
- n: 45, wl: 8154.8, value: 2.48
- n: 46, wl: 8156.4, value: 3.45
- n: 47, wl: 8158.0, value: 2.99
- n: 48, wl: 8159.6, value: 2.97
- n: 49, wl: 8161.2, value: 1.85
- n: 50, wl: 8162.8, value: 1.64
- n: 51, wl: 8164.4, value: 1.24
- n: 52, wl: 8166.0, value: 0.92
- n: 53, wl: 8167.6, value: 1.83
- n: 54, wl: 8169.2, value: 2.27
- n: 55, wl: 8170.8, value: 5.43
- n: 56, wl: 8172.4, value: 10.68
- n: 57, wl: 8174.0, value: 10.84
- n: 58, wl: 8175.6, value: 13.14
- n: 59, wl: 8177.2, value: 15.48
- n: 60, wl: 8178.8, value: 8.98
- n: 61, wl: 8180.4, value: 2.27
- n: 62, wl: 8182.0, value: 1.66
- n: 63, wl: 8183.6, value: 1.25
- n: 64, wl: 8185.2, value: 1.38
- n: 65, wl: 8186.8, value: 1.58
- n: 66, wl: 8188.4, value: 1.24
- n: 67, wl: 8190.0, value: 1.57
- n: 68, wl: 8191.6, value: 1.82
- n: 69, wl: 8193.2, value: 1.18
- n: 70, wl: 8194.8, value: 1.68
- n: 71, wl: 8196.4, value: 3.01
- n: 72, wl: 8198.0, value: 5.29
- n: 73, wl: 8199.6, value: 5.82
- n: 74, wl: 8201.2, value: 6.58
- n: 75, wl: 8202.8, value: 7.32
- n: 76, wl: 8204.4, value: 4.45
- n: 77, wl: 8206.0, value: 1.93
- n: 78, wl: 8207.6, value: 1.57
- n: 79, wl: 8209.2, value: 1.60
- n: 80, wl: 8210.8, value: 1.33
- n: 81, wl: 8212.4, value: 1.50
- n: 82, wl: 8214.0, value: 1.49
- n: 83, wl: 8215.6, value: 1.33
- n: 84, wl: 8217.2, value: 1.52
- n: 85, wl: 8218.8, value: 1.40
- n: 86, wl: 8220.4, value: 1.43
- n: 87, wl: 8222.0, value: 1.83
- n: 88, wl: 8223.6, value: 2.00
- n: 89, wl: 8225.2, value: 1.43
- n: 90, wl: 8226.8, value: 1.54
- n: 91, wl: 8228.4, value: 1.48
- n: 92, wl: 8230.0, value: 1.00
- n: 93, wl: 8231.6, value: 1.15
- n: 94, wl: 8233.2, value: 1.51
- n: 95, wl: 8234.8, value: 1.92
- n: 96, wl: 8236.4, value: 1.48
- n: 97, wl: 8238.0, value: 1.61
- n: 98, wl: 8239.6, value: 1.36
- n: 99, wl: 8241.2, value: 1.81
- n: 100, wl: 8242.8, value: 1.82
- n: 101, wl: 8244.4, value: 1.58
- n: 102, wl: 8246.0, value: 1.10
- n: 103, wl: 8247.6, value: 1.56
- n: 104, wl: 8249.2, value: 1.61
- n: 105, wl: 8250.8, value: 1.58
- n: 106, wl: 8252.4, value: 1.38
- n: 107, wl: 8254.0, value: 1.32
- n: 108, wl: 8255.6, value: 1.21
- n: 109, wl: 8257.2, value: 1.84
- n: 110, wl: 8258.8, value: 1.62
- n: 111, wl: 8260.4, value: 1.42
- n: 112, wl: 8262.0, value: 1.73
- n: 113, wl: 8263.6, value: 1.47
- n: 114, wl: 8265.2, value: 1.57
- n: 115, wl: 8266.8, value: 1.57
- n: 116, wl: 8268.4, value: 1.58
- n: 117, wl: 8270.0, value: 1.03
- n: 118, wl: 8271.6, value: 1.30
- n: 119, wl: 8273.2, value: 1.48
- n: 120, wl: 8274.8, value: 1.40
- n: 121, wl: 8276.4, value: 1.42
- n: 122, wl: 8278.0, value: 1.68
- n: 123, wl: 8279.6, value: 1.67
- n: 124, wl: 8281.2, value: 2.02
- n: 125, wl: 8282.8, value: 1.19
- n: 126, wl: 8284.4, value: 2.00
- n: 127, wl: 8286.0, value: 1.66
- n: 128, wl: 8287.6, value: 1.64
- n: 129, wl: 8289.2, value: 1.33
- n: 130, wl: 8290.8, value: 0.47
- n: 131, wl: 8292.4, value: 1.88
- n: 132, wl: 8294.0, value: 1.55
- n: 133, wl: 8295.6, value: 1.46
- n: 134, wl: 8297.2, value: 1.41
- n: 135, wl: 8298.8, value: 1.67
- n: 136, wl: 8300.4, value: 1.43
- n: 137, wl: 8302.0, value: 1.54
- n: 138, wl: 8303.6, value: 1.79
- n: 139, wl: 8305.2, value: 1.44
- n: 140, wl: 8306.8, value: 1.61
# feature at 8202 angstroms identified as [N II]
